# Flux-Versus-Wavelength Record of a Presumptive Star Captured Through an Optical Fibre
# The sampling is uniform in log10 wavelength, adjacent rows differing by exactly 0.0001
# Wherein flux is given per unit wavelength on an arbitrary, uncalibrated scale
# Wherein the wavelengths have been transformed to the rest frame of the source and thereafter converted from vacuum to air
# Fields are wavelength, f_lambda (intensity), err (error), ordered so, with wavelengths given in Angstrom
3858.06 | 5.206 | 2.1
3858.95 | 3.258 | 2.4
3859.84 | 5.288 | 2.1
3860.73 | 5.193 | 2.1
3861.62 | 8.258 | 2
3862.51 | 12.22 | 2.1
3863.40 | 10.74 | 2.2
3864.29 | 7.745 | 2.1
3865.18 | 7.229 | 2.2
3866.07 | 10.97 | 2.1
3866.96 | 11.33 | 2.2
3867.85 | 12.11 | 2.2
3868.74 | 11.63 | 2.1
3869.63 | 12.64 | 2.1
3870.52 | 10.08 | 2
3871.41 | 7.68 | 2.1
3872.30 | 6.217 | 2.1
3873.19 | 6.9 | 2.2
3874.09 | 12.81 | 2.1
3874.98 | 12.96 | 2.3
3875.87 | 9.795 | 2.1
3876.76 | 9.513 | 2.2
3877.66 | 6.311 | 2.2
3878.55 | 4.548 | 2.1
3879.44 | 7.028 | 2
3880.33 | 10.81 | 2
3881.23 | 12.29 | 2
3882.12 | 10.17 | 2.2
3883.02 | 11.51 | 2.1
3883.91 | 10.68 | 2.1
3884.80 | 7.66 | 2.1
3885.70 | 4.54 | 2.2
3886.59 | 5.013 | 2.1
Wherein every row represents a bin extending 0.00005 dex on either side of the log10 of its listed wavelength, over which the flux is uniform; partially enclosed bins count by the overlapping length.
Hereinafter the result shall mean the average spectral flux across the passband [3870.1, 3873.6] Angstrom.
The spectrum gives 7.72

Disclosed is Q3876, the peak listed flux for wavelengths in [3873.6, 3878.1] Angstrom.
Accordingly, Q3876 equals 12.96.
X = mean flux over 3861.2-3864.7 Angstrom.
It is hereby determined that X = 9.77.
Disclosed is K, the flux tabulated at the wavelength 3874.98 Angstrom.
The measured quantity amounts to 12.96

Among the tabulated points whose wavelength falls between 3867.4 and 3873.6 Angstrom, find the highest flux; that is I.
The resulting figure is 12.64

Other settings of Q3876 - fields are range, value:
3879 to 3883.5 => 12.29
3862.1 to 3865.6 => 12.22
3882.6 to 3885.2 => 11.51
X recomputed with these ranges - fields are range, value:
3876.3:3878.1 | 7.91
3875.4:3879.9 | 7.49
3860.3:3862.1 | 6.84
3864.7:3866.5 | 9.06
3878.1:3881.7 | 8.69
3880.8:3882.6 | 11.2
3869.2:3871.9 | 10.1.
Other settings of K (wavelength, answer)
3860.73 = 5.193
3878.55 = 4.548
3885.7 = 4.54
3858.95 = 3.258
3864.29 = 7.745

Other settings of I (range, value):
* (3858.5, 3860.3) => 5.288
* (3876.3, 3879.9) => 9.513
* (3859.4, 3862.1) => 8.258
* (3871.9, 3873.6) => 6.9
